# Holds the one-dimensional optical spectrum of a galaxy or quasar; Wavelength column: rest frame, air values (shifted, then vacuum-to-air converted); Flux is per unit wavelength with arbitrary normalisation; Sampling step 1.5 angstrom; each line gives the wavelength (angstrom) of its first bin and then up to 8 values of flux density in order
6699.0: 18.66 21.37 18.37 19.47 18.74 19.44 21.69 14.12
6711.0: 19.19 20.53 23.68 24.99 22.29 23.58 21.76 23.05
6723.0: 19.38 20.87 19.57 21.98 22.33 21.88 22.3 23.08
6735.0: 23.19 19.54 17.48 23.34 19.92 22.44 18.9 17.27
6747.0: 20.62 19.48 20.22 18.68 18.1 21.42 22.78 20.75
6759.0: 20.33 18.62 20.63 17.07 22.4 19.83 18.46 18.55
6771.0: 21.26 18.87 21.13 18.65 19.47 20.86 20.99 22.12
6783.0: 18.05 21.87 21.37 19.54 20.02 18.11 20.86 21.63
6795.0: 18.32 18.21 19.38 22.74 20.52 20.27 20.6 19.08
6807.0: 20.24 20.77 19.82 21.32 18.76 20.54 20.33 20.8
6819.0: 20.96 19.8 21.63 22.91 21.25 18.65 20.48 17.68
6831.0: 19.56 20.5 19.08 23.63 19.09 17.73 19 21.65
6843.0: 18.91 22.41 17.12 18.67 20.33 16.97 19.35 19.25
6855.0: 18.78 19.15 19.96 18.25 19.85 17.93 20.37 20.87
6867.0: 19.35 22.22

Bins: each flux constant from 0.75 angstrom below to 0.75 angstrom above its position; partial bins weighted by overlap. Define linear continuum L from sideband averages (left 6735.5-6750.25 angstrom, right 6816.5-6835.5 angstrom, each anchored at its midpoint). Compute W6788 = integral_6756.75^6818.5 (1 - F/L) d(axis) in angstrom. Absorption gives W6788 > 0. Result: 0.4 angstrom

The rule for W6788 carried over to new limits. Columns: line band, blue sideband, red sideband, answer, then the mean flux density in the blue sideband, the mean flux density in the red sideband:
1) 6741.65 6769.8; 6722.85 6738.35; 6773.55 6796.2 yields 1.2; 21.2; 20.1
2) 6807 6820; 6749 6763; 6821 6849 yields -0.2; 20.1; 20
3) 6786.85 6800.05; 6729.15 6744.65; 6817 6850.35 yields 0.5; 21.3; 20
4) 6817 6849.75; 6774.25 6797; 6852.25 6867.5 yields -0.8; 20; 19.4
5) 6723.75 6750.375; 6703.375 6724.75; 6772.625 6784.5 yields -0.2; 20.9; 20.2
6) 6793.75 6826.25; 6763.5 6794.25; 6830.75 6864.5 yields -0.9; 20.1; 19.4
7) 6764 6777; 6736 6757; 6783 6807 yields 0.2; 20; 20.1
